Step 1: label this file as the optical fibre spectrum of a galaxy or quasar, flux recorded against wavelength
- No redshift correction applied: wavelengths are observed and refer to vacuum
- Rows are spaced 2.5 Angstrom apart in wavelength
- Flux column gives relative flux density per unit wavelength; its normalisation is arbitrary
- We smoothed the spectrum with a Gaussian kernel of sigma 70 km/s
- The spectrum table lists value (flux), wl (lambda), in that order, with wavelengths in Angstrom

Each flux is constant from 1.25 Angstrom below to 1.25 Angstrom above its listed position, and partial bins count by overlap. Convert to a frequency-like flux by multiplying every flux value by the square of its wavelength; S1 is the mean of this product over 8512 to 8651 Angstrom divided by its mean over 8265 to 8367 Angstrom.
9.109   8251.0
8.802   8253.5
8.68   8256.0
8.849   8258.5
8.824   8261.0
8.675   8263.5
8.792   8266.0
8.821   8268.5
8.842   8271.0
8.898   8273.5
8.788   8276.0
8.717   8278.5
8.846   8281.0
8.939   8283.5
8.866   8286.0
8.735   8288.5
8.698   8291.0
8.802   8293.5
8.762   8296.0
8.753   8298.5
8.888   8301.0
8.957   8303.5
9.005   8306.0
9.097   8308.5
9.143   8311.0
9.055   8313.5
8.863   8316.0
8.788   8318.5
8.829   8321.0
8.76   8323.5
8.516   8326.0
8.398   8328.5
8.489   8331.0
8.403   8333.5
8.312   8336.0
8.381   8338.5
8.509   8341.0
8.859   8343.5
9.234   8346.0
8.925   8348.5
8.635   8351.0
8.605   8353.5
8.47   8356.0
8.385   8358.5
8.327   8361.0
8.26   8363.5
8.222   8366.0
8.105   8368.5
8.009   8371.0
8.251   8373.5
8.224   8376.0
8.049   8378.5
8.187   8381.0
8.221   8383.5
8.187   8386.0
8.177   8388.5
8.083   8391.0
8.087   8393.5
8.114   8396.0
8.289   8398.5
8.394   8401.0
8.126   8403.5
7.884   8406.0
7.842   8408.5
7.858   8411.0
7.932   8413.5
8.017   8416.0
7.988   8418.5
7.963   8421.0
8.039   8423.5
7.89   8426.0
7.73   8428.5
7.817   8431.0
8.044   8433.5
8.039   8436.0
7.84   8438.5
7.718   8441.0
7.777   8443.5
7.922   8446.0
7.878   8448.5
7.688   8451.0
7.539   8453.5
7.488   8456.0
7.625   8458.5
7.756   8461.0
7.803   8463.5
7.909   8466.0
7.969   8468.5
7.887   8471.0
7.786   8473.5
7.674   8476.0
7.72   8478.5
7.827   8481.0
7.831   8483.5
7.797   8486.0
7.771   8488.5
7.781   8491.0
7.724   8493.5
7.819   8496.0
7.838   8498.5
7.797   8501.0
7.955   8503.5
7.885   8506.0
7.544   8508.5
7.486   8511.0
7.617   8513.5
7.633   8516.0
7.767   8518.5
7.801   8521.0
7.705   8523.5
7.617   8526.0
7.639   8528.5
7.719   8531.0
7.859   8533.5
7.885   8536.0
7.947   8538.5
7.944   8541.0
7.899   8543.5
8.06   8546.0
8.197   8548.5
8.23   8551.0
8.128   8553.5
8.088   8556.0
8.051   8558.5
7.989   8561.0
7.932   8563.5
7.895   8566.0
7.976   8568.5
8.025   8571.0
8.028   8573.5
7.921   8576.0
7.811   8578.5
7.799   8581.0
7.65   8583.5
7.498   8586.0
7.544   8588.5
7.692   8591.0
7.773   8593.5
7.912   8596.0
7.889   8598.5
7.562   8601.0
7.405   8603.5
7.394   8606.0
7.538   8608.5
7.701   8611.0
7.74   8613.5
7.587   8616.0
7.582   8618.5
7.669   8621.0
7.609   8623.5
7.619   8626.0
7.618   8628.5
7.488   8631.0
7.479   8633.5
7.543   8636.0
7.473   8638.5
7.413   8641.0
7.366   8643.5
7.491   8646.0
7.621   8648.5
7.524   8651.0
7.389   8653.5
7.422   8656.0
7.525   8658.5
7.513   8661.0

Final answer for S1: 0.9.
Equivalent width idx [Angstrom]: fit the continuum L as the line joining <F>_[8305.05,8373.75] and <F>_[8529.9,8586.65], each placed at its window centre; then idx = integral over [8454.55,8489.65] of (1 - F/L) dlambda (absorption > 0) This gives 1.8 Angstrom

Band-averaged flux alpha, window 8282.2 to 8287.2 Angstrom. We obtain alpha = 8.9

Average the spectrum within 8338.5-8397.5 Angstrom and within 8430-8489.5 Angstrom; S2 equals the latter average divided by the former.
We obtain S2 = 0.9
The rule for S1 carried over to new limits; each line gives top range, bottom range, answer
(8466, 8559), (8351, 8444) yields 0.99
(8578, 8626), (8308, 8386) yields 0.95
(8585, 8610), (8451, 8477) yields 1.02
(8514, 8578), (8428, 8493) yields 1.04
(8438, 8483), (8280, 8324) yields 0.91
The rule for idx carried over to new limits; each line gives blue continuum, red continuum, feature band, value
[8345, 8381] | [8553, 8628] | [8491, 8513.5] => 0.7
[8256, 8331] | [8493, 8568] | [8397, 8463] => 3.0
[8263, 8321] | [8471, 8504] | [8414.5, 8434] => 0.5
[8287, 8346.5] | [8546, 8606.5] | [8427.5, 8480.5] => 3.1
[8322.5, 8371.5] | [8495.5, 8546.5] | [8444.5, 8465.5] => 0.9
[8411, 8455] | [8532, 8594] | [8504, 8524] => 0.5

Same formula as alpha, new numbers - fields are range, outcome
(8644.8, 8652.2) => 7.55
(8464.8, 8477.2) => 7.85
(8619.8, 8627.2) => 7.63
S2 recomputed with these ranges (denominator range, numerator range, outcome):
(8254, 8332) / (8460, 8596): 0.89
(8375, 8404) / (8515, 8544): 0.95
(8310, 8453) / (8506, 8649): 0.94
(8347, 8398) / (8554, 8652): 0.93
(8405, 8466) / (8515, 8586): 1.01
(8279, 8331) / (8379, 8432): 0.91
